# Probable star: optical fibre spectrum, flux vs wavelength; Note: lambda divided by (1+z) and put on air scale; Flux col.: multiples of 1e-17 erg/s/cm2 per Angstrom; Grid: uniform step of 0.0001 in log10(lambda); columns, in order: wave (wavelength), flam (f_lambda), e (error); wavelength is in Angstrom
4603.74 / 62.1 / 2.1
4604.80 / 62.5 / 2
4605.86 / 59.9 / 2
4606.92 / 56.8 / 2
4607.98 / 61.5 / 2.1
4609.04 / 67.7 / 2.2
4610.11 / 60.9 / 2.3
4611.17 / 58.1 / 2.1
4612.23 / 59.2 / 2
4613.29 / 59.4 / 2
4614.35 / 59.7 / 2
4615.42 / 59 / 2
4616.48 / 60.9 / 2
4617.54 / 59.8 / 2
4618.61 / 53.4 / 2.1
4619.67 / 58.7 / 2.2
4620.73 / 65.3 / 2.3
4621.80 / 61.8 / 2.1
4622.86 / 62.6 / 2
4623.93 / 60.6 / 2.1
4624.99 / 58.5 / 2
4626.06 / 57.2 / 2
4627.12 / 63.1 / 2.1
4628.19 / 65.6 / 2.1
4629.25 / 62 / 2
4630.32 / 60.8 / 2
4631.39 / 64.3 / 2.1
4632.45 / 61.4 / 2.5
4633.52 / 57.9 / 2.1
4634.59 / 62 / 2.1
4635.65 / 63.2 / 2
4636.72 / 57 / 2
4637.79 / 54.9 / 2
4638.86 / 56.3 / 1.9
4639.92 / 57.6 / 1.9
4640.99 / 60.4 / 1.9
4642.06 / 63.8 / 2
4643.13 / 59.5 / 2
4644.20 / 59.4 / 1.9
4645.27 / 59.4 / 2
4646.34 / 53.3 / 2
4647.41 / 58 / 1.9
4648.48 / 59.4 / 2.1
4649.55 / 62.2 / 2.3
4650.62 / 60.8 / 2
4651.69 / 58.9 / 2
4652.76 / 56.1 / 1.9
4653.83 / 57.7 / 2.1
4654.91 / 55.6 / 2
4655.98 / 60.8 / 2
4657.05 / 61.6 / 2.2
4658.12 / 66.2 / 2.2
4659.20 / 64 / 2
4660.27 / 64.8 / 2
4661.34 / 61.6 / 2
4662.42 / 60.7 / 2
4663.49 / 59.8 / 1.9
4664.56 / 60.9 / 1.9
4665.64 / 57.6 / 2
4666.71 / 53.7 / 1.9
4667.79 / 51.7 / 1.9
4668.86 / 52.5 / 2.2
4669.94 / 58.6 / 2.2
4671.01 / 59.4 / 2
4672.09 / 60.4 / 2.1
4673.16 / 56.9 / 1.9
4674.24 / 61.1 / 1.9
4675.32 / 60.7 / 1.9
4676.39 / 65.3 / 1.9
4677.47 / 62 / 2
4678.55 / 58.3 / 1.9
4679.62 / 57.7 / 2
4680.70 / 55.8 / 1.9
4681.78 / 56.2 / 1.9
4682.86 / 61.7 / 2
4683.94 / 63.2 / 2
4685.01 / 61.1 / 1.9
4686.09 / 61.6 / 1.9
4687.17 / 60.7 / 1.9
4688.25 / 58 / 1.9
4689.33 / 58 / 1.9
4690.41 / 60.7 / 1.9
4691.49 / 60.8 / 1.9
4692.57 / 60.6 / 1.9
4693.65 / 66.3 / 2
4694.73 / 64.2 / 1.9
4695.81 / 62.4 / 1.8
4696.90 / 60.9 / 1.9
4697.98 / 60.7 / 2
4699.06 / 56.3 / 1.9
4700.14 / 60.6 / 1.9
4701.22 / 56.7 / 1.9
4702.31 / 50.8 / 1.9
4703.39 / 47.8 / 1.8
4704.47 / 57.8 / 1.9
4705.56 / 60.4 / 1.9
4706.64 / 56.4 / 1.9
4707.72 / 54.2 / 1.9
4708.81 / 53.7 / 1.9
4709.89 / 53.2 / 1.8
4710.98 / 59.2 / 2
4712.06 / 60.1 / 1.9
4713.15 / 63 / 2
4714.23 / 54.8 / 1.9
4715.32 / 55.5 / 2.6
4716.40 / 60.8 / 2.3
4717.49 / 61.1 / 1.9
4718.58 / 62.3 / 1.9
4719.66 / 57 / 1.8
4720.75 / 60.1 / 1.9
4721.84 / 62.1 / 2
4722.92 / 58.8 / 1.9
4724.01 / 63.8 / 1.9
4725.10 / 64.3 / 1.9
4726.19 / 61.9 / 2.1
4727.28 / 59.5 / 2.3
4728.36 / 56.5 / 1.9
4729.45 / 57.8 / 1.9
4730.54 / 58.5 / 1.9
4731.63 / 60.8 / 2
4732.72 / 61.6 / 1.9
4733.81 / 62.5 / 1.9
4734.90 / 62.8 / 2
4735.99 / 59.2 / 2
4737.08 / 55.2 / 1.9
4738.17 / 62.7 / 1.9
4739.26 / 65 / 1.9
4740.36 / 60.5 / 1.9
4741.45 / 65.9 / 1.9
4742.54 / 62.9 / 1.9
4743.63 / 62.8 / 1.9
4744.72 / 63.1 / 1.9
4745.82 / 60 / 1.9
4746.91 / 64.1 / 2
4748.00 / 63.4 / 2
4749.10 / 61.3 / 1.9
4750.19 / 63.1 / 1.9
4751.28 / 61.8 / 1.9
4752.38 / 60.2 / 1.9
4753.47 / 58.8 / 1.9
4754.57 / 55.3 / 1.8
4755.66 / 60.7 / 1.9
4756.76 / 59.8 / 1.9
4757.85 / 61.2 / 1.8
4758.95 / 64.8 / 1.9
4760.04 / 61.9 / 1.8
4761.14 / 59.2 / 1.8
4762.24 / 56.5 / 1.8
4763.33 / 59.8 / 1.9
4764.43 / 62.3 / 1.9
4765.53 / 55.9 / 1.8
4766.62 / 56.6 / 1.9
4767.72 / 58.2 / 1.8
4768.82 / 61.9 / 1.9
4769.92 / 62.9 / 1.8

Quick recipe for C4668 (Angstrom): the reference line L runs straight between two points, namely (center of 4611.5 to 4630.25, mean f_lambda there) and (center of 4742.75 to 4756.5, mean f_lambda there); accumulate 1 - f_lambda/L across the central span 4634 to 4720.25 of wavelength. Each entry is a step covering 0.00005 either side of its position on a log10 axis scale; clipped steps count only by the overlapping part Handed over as 2.4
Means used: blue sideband 60.4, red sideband 61.2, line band 59.1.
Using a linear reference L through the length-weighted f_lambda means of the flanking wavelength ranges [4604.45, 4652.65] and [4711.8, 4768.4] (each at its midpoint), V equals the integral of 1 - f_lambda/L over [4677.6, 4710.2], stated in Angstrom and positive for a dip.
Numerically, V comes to 0.92 Angstrom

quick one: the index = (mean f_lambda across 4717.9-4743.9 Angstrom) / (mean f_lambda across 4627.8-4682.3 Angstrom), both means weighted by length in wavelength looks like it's 1.03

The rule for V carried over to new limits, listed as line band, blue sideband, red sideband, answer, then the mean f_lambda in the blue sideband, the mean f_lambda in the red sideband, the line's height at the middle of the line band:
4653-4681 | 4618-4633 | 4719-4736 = 0.65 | 61.1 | 60.5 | 60.8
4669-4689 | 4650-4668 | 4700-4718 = -0.43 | 59.7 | 56.7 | 58.5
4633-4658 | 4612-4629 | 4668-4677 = 0.29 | 60.4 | 59.1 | 59.8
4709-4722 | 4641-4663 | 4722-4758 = 0.42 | 60.2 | 61.1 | 60.8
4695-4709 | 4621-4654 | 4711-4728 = 0.74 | 59.9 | 60.3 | 60.2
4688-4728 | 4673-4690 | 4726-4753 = 1.01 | 60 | 61.3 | 60.6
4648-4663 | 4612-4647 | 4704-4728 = -0.27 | 59.9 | 59.1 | 59.7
